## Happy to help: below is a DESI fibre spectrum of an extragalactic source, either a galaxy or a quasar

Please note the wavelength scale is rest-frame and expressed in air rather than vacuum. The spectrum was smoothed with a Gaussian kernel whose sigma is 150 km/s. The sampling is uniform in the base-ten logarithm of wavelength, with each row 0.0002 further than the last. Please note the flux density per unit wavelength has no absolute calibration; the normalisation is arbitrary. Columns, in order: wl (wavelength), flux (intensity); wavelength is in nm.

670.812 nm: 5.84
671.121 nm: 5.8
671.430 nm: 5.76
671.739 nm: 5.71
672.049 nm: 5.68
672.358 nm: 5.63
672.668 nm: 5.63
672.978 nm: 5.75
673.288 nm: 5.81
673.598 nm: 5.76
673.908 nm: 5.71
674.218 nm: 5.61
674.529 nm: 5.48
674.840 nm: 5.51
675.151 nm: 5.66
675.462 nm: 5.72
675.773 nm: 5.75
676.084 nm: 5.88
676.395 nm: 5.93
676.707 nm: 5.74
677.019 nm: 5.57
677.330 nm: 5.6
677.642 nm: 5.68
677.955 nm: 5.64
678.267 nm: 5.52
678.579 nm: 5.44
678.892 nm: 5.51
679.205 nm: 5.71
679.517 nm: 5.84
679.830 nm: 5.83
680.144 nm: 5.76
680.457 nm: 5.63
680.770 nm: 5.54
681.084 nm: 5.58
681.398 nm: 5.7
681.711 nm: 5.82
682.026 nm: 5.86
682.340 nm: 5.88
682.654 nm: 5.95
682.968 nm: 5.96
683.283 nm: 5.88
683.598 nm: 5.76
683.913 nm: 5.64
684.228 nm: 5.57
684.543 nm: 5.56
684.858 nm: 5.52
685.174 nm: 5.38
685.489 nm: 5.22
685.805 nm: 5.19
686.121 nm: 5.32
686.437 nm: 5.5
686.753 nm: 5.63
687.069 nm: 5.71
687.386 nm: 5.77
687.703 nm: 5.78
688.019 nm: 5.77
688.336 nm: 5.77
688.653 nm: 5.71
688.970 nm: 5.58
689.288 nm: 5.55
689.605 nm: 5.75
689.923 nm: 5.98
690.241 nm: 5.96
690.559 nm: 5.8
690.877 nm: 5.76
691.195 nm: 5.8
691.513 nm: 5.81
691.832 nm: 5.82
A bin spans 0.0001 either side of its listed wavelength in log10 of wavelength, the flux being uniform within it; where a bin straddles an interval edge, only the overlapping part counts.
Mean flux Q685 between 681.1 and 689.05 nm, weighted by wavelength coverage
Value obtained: 5.66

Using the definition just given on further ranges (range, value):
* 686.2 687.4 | 5.62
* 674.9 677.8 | 5.72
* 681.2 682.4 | 5.8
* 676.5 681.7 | 5.65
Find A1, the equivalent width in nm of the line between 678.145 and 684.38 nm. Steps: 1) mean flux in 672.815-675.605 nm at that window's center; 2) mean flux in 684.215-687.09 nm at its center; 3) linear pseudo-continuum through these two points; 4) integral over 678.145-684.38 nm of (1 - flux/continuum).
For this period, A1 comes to -0.216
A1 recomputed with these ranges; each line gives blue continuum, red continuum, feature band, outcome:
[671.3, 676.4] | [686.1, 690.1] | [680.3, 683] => -0.03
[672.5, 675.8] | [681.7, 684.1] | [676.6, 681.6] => 0.11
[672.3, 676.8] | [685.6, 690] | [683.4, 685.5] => 0.04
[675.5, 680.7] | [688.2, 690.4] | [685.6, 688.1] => 0.07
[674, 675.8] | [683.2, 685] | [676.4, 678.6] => 0.00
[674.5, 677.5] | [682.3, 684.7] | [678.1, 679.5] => 0.04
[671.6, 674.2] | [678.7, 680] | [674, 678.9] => 0.06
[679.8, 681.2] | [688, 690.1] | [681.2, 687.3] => 0.05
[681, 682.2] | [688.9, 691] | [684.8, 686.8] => 0.13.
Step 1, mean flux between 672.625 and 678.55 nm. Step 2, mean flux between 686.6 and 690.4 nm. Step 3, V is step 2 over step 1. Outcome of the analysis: 1.0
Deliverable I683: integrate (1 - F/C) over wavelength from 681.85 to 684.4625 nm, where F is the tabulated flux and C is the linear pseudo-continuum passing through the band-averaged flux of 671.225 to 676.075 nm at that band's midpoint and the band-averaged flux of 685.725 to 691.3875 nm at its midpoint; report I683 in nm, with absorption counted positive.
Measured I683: -0.05 nm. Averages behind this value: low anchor 5.69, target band 5.8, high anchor 5.69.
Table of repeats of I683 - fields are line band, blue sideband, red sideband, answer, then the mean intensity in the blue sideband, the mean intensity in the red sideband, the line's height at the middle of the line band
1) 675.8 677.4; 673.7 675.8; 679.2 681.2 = -0.028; 5.63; 5.7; 5.65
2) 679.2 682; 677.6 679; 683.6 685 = -0.077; 5.55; 5.6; 5.57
